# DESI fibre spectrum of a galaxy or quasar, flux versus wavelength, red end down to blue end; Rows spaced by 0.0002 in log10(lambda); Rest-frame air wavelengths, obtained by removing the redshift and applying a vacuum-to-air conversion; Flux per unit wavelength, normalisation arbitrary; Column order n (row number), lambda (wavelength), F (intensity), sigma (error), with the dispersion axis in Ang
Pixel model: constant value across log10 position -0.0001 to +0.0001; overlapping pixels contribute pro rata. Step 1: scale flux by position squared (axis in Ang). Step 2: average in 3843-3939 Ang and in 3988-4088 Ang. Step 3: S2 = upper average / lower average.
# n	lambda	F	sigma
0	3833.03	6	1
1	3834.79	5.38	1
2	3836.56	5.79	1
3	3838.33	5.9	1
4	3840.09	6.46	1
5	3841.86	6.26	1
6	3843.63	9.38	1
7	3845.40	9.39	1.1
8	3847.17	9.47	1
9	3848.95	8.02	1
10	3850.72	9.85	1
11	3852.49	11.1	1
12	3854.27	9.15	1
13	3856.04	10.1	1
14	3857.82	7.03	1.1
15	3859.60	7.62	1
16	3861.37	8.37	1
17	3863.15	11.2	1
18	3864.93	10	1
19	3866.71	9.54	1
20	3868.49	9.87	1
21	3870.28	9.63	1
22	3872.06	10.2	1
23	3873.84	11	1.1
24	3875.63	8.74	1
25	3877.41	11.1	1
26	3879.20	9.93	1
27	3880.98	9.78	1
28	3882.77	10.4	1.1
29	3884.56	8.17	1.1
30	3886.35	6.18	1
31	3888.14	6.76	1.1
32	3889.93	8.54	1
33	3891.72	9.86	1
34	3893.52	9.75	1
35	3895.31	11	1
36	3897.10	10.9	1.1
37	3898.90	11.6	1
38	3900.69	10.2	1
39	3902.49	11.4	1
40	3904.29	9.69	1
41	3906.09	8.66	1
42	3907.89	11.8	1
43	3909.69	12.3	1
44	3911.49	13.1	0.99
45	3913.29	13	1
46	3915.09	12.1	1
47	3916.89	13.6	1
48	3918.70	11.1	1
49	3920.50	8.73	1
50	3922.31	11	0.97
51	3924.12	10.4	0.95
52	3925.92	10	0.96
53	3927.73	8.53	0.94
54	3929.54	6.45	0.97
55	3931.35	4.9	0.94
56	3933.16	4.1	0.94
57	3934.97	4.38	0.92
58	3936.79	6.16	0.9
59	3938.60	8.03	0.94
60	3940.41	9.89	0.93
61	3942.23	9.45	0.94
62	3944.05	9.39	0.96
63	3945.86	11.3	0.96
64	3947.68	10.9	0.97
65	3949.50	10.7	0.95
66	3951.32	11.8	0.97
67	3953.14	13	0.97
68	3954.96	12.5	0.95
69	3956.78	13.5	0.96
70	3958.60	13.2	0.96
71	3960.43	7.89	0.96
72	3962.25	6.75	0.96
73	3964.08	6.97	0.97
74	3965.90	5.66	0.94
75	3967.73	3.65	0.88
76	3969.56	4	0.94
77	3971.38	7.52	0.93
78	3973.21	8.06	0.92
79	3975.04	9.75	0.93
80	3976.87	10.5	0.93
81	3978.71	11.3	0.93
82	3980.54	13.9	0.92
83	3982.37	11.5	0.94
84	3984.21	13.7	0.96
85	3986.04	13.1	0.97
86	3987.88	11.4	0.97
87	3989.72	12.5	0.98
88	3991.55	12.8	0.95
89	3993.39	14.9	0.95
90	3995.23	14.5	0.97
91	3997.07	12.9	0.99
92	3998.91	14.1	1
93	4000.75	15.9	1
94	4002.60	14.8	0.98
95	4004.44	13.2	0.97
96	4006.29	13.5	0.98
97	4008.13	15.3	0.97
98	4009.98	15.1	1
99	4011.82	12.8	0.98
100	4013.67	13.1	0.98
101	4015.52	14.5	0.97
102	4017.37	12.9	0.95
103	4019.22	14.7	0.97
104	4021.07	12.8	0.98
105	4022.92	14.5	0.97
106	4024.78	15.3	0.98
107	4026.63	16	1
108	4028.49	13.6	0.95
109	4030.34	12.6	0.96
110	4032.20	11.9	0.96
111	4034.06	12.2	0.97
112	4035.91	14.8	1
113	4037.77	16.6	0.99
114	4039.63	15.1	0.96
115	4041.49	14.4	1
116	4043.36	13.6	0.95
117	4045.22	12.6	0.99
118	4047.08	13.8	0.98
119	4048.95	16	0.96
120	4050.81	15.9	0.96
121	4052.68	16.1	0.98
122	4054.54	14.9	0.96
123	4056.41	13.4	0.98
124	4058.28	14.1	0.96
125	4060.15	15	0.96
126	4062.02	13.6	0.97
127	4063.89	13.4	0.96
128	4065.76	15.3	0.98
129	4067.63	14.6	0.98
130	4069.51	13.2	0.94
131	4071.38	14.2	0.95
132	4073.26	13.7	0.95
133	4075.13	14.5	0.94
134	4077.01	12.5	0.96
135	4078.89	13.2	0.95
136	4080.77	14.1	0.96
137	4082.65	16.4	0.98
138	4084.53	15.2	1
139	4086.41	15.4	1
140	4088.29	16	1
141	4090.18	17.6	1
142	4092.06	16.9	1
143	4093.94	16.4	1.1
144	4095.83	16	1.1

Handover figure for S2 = 1.61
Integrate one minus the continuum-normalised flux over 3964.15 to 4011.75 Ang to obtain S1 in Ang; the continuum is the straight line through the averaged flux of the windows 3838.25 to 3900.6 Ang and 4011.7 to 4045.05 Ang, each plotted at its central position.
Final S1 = 4.3 Ang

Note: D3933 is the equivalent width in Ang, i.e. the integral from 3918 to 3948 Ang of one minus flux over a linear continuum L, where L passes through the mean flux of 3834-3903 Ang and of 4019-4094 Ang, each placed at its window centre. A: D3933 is 6.9 Ang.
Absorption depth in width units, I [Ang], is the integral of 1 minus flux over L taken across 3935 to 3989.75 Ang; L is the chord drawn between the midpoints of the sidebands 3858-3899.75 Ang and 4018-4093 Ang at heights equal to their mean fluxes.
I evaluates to 9.6 Ang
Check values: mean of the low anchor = 9.53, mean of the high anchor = 14.5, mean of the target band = 9.8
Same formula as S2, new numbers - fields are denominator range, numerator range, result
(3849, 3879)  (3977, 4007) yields 1.48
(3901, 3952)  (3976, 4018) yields 1.43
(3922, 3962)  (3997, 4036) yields 1.54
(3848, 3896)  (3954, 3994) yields 1.15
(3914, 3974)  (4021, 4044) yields 1.65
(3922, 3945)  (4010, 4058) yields 1.91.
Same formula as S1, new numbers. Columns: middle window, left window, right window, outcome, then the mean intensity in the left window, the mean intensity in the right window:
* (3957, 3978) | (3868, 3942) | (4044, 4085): 6.6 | 9.58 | 14.3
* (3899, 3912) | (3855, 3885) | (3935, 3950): -2.3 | 9.59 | 9.14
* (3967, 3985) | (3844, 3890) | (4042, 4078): 4.0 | 9.29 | 14.2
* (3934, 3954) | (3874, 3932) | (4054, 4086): 2.8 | 10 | 14.2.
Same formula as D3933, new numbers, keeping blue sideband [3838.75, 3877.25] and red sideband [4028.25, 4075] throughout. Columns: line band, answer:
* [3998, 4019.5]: -1.7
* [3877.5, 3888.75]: 1.2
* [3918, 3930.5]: 1.7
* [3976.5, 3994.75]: -0.3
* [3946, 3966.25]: 2.2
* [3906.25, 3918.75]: -2.0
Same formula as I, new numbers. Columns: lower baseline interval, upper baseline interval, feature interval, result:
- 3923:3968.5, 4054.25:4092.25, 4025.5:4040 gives -1.5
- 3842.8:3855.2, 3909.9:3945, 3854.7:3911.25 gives -2.3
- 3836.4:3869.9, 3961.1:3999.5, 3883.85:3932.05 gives -2.9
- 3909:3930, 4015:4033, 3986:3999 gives -0.2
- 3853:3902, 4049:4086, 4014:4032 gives -0.9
